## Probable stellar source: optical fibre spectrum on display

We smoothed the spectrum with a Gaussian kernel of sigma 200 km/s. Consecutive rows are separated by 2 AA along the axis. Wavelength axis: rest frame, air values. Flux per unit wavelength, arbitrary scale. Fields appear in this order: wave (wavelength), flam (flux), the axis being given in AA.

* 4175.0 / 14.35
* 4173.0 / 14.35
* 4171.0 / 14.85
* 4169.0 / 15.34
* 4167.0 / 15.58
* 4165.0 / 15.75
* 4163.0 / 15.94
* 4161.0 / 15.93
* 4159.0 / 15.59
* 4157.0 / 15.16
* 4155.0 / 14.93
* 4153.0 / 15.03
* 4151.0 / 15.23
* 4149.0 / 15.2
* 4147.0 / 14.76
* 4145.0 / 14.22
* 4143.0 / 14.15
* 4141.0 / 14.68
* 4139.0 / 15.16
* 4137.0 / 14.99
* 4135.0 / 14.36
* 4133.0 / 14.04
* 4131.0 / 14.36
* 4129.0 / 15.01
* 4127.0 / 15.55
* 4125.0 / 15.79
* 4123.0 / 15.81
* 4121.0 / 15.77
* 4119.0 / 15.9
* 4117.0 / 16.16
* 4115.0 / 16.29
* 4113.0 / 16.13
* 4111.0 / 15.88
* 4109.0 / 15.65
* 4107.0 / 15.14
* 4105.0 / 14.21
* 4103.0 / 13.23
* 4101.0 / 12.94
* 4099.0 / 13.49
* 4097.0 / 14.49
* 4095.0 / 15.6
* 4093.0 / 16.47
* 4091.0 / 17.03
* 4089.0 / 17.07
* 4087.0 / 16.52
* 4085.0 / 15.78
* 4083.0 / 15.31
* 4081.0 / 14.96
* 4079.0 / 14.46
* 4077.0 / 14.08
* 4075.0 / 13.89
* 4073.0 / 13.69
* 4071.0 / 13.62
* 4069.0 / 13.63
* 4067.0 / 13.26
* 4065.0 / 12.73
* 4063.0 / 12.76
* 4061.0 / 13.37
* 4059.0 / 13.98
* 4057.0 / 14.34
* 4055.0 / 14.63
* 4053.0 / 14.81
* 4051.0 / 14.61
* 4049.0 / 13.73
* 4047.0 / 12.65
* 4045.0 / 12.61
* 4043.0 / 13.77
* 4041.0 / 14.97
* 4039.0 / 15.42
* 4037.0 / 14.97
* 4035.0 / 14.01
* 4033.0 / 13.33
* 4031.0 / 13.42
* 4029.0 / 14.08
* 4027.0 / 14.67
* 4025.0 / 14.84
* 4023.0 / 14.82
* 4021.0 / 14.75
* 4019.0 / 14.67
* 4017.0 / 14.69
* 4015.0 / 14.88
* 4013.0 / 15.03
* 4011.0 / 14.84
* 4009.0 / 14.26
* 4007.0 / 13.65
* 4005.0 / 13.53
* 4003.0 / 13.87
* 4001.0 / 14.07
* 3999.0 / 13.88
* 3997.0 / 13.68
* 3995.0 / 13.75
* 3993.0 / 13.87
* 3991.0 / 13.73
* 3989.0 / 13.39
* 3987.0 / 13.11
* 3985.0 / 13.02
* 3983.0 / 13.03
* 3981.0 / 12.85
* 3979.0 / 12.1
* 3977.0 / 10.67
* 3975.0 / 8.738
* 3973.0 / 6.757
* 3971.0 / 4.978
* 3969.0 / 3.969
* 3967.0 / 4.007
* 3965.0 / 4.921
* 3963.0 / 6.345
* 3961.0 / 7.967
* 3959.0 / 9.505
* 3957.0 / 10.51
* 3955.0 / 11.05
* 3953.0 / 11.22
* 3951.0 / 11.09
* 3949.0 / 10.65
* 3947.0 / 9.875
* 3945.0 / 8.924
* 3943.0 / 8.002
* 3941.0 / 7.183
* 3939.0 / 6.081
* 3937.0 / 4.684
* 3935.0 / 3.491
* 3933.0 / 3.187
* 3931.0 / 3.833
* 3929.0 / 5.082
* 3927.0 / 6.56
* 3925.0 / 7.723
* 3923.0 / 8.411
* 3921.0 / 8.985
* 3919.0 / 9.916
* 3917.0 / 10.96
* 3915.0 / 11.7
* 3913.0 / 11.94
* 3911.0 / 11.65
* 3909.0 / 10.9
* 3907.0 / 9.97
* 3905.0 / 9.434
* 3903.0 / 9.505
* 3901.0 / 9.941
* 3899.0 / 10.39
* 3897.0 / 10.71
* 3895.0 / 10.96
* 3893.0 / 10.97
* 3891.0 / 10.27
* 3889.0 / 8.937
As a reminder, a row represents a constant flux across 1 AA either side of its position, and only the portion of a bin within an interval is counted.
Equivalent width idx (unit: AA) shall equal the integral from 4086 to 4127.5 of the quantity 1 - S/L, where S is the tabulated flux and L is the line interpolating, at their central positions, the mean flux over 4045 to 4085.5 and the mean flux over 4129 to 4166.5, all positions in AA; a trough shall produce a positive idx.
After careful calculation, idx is -2.90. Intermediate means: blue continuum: 14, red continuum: 15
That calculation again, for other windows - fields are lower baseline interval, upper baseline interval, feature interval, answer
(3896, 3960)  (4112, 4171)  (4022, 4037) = -2.94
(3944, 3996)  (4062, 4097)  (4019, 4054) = -3.69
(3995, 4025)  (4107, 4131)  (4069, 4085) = 0.89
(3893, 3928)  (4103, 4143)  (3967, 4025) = -1.79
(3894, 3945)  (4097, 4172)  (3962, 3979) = 5.79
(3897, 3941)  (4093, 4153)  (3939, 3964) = 0.44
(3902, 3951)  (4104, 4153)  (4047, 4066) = -1.62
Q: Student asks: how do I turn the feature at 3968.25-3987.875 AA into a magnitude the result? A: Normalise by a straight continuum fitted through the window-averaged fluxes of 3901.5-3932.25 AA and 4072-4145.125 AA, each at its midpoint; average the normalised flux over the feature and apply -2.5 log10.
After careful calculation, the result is 0.111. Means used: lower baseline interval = 9.07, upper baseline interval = 15.1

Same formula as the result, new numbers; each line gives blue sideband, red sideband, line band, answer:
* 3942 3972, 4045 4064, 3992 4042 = -0.23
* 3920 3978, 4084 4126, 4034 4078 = -0.08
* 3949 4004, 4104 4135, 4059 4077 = 0.02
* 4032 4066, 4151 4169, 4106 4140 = -0.03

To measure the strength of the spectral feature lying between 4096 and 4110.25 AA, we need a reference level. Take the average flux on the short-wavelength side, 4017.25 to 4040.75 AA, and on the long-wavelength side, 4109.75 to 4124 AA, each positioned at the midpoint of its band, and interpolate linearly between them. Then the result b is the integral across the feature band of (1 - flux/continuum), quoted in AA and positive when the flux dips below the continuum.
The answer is 1.4 AA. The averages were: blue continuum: 14.5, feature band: 14.2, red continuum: 16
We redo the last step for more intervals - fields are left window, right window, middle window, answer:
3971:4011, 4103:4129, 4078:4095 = -1.21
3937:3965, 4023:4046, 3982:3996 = -2.67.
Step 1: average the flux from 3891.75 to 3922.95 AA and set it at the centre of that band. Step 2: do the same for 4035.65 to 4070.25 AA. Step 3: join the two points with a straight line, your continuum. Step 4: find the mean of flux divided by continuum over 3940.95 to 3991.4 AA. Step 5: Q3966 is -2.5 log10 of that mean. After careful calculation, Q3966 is 0.24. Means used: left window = 10.5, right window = 13.9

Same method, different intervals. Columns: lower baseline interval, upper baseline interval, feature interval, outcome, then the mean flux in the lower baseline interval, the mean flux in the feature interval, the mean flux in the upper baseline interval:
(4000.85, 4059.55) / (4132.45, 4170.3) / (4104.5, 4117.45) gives -0.06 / 14.3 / 15.7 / 15.1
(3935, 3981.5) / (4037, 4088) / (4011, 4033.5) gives -0.22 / 8.2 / 14.5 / 14.2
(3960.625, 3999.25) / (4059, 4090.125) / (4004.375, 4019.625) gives -0.24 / 10.2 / 14.5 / 14.3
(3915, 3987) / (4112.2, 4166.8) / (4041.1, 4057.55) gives -0.17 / 8.3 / 13.9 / 15.3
